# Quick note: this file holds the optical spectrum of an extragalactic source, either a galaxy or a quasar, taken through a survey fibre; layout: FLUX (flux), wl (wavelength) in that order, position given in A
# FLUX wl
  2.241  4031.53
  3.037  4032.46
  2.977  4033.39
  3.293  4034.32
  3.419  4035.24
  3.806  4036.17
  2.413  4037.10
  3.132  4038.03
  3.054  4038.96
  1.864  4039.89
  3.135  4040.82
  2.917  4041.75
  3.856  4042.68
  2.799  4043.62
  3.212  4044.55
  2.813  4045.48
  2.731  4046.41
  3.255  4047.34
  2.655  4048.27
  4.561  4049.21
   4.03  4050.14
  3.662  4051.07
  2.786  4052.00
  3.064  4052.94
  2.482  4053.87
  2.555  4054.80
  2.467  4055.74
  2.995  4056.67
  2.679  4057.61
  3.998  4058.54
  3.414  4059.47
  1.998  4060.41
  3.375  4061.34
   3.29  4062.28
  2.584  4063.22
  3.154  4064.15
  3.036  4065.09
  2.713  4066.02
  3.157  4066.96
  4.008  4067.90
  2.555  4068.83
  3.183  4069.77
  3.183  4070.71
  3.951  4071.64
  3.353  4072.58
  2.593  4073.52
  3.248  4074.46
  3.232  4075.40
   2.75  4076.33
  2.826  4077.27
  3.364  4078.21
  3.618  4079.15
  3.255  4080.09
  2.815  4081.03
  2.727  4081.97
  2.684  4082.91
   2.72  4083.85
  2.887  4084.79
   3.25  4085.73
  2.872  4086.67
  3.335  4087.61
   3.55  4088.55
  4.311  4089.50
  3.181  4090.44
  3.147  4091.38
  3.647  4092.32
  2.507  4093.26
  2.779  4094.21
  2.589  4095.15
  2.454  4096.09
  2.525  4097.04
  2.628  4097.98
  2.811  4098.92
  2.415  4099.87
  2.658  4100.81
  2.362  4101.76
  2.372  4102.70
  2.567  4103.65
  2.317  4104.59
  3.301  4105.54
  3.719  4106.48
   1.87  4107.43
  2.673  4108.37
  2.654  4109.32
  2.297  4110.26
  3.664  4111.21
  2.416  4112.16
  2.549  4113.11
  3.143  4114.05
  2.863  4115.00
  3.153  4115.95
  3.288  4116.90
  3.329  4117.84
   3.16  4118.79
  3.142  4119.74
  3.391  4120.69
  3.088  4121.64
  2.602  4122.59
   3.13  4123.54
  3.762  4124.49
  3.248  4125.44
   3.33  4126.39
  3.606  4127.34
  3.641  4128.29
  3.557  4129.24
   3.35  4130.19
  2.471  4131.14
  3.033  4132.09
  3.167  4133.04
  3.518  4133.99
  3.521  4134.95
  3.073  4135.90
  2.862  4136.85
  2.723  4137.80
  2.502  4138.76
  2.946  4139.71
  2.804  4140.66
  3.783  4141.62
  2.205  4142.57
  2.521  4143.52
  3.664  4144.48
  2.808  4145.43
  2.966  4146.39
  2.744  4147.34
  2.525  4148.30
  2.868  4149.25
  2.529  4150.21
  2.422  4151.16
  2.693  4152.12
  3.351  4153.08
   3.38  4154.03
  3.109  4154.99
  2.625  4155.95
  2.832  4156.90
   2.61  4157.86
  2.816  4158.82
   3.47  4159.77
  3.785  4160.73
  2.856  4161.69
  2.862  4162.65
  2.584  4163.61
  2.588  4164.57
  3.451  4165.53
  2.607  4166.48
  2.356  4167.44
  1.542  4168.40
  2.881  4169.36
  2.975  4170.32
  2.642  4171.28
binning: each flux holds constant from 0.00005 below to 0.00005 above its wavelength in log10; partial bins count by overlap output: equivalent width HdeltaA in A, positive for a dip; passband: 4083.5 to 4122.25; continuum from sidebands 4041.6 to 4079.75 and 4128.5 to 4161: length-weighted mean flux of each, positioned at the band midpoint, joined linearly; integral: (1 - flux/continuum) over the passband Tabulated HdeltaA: 1.72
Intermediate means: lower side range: 3.13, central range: 2.92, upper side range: 2.98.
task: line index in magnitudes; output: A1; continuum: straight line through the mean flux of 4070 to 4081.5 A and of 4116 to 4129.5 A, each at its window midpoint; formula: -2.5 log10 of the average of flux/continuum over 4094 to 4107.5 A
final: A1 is 0.22 mag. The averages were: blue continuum 3.18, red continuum 3.3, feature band 2.64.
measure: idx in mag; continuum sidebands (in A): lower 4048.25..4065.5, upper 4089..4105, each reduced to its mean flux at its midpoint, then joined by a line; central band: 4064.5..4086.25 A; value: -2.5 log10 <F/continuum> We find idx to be -0.05 mag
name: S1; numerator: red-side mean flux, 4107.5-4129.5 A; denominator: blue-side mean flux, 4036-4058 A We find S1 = 1.02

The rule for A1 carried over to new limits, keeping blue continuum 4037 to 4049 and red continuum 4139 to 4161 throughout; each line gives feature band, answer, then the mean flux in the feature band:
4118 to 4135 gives -0.11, 3.26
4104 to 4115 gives 0.06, 2.78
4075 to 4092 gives -0.07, 3.15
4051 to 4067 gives 0.00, 2.94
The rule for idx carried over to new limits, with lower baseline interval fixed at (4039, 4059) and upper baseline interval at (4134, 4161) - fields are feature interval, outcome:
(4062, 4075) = -0.03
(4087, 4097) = -0.04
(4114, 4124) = -0.05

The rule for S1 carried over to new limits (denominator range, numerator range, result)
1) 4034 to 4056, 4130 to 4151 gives 0.95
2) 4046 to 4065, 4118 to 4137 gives 1.05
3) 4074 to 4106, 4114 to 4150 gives 1.05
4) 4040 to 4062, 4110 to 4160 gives 0.98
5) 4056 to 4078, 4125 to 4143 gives 1.01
